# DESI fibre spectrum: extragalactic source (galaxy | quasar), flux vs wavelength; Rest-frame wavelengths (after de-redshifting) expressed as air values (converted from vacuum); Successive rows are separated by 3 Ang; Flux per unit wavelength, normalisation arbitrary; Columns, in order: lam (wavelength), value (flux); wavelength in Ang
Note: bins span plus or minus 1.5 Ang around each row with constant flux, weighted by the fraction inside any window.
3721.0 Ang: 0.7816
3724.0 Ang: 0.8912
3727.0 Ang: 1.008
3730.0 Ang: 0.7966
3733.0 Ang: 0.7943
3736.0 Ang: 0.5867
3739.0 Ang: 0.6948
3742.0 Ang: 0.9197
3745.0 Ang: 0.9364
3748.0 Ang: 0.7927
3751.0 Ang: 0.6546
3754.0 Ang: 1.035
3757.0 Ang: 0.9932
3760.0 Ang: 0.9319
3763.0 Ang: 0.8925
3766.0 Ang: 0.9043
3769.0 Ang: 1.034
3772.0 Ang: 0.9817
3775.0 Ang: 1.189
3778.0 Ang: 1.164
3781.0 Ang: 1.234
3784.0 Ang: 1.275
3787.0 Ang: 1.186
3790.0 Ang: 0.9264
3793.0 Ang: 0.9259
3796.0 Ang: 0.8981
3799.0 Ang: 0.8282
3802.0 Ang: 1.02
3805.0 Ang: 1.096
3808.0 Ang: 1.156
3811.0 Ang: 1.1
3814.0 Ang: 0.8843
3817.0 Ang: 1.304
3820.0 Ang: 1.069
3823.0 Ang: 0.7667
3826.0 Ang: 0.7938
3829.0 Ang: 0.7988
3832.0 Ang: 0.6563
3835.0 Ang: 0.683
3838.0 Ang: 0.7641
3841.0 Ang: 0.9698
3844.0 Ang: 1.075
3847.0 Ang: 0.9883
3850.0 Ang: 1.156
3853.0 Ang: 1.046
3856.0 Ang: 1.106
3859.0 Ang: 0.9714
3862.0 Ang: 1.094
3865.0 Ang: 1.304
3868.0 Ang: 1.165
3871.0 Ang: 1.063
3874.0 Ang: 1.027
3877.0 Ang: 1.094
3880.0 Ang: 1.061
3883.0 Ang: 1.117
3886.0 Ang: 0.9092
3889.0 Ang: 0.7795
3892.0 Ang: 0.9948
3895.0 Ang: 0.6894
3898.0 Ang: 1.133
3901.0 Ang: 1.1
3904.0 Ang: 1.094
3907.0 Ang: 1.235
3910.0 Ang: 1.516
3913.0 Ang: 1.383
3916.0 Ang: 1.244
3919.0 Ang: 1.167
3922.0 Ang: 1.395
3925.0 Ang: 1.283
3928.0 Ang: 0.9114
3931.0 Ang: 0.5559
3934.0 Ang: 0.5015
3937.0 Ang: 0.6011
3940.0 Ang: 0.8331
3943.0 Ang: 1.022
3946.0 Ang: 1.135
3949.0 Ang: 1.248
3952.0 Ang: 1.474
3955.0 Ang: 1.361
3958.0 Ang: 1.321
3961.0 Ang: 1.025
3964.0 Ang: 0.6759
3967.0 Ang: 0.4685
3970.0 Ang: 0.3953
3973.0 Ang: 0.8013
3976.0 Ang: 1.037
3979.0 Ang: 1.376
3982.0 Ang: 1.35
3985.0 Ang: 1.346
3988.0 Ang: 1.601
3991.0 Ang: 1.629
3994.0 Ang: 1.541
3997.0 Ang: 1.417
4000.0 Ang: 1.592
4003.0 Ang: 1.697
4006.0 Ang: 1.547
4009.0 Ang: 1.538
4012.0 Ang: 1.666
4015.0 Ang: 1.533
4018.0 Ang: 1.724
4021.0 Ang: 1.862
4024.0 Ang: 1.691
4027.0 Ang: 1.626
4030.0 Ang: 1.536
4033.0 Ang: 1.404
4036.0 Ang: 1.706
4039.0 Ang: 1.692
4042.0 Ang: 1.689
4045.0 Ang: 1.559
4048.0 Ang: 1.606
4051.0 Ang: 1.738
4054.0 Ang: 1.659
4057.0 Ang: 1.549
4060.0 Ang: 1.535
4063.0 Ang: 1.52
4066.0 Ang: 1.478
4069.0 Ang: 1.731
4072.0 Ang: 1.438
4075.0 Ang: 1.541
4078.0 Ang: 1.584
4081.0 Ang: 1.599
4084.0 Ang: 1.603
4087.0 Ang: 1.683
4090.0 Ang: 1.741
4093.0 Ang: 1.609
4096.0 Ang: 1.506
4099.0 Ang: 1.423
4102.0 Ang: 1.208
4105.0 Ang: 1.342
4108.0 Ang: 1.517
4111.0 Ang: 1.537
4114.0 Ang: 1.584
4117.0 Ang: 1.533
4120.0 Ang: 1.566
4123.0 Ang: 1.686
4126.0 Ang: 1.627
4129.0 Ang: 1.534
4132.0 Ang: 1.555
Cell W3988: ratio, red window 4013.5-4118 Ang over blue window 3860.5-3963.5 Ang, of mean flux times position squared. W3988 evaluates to 1.58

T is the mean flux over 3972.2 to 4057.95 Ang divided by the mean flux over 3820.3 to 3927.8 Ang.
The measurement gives 1.48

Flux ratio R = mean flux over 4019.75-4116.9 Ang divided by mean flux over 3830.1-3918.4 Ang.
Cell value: 1.50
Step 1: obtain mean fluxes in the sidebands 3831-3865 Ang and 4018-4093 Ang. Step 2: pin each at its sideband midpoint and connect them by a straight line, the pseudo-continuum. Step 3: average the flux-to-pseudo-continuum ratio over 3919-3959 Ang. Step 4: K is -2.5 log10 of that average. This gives 0.20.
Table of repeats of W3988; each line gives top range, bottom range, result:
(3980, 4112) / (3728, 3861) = 1.87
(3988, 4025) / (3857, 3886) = 1.59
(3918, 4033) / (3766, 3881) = 1.33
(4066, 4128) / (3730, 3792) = 1.93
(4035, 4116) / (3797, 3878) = 1.77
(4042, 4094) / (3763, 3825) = 1.77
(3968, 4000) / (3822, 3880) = 1.37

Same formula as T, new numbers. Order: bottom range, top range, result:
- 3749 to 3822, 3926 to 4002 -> 1.07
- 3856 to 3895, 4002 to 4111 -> 1.53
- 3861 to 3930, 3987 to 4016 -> 1.41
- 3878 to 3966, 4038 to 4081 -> 1.51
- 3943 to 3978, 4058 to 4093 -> 1.58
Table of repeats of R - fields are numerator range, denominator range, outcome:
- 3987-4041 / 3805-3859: 1.67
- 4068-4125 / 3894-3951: 1.46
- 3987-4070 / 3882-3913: 1.50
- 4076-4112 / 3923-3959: 1.50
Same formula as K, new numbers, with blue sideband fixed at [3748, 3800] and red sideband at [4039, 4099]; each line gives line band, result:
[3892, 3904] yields 0.252 mag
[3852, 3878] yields 0.081 mag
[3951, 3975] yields 0.425 mag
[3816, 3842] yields 0.279 mag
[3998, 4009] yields -0.092 mag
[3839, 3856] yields 0.103 mag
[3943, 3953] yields 0.097 mag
